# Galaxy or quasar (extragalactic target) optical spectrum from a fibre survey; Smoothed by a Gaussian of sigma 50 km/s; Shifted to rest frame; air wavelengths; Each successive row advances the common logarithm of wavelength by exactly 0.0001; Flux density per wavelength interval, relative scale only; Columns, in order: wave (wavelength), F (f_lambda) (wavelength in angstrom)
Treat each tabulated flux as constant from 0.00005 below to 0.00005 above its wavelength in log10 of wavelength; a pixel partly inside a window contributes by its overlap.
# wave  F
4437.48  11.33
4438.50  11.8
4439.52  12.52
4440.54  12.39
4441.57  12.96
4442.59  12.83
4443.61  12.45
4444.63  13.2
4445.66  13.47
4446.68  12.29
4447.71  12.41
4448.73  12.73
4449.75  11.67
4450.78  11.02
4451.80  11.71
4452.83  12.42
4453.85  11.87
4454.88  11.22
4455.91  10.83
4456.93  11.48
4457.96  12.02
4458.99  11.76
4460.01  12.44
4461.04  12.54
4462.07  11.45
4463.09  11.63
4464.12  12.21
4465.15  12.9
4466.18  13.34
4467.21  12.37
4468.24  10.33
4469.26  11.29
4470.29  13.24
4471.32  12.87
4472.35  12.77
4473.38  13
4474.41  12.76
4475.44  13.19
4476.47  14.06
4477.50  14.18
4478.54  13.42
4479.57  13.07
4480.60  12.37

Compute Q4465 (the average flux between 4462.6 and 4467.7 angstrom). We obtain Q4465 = 12.5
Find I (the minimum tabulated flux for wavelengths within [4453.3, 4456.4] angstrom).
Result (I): 10.83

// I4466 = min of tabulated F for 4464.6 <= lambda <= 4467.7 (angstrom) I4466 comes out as 12.37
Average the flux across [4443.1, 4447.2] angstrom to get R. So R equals 12.8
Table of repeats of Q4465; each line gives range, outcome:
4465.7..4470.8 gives 12.1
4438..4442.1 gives 12.4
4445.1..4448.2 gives 12.7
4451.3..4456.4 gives 11.6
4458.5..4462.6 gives 12.1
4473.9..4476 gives 13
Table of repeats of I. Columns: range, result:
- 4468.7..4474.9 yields 11.29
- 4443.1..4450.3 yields 11.67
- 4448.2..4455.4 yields 11.02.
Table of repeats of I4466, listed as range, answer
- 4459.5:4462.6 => 11.45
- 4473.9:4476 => 12.76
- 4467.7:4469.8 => 10.33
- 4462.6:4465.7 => 11.63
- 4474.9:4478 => 13.19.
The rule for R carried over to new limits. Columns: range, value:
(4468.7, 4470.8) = 12.3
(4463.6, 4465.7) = 12.5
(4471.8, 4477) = 13.2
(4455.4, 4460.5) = 11.7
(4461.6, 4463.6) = 11.6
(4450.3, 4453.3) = 11.7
